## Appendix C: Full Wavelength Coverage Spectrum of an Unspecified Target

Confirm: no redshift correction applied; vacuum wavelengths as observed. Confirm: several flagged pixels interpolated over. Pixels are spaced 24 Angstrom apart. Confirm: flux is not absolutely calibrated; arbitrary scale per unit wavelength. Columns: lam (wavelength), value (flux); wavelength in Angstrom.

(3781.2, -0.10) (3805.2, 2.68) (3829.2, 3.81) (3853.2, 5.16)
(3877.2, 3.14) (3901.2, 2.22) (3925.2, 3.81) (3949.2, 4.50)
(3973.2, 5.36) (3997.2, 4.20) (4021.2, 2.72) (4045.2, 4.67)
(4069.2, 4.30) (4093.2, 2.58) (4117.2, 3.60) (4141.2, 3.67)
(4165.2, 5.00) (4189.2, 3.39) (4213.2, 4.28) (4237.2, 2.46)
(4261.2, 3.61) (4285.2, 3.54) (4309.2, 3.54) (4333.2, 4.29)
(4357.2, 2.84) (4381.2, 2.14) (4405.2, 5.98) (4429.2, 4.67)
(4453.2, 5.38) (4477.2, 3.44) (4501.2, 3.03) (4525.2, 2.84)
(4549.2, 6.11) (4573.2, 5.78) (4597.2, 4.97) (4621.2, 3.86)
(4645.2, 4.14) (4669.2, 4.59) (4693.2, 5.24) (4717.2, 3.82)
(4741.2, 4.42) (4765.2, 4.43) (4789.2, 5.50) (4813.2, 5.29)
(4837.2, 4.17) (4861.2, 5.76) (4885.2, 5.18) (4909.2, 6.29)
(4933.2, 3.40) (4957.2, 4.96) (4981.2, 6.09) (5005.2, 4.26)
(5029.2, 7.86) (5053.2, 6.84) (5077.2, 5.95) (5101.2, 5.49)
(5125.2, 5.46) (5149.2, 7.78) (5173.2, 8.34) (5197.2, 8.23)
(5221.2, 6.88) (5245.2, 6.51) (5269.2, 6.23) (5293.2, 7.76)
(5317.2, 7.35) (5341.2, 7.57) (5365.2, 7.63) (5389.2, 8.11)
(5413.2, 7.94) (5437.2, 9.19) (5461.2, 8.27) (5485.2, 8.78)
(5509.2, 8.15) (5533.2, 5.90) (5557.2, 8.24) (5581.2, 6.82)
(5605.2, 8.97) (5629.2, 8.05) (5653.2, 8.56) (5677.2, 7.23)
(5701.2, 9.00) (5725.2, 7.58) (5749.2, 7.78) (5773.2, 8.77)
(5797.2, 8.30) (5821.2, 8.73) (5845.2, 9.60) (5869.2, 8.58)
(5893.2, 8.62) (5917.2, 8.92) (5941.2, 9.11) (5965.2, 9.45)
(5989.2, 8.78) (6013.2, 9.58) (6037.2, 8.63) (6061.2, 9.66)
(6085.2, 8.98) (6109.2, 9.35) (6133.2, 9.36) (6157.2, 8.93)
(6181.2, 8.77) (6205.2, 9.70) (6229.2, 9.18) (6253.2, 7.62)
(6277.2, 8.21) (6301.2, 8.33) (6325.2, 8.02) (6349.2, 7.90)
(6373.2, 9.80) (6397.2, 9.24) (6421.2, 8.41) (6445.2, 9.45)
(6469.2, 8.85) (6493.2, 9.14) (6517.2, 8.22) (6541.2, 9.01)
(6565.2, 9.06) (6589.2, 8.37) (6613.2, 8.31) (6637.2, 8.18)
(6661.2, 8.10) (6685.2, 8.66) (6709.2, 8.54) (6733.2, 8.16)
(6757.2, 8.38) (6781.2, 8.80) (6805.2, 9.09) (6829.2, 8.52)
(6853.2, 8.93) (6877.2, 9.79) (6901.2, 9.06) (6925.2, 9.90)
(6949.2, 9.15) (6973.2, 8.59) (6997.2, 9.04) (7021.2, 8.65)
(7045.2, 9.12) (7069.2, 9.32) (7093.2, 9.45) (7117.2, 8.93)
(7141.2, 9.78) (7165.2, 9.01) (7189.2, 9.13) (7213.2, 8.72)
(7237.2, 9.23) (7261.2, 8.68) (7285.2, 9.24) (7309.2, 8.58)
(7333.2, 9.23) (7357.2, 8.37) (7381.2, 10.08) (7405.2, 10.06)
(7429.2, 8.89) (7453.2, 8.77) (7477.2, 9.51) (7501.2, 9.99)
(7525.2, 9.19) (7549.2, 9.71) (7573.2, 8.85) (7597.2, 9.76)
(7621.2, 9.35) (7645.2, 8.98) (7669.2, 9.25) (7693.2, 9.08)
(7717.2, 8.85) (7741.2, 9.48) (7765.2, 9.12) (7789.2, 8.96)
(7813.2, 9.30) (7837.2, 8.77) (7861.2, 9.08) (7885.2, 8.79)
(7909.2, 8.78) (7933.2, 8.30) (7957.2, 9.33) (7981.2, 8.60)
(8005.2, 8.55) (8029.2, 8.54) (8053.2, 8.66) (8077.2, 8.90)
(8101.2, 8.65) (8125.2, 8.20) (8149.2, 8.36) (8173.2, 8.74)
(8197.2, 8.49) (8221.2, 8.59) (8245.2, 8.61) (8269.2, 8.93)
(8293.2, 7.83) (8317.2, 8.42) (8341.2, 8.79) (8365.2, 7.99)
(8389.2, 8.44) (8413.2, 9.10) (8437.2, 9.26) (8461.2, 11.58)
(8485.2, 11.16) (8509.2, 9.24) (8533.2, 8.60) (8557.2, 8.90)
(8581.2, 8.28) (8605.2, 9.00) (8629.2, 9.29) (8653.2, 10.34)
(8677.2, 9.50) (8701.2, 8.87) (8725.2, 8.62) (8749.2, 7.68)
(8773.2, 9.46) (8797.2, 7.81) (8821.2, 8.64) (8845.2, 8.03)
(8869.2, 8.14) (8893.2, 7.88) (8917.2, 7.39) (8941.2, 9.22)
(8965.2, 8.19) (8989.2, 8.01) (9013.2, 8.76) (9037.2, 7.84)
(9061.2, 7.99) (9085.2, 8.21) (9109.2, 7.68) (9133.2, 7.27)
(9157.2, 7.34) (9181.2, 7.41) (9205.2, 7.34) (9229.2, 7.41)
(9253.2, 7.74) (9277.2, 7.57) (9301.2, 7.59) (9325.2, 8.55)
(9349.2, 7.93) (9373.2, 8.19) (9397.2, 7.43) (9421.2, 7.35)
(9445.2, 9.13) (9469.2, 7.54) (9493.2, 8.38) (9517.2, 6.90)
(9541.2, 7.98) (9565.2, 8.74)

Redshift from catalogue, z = 0.288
